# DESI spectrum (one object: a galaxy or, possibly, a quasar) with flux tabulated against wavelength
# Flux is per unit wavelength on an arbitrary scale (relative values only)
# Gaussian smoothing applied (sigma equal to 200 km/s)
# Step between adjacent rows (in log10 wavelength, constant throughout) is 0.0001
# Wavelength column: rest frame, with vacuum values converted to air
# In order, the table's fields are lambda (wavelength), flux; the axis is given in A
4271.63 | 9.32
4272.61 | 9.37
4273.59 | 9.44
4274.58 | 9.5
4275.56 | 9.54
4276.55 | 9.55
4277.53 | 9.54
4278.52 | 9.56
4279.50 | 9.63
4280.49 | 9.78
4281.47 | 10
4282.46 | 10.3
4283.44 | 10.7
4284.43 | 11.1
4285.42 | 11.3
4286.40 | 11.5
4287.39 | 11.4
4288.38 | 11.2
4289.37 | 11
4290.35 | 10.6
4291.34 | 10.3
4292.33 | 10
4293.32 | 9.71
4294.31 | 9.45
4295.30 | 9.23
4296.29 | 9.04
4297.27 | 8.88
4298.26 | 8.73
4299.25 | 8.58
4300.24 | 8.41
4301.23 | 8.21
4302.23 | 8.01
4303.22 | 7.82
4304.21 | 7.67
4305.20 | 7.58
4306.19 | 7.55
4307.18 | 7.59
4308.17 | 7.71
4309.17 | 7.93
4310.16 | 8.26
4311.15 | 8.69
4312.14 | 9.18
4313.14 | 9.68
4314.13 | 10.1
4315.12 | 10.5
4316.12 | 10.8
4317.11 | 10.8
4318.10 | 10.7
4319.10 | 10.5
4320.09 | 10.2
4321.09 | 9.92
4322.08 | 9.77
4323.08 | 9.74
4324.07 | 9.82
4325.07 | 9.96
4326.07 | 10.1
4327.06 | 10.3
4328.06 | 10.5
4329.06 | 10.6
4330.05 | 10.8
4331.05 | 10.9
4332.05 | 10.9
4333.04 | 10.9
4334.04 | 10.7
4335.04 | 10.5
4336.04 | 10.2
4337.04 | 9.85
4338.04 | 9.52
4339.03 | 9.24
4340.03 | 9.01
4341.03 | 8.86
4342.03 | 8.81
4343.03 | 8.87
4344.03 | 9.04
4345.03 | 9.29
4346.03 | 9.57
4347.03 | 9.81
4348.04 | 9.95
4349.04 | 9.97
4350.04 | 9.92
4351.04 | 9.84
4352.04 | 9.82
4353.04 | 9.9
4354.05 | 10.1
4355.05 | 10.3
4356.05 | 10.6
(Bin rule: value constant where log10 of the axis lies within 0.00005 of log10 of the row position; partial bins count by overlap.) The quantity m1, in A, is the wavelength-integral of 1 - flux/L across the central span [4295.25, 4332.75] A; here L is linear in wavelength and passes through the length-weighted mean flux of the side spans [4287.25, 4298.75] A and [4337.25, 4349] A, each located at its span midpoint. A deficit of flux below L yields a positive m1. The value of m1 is 1.08 A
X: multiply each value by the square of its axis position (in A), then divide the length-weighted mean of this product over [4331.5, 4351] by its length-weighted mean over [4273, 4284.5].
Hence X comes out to 1.0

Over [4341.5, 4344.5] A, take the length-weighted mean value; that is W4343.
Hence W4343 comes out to 8.9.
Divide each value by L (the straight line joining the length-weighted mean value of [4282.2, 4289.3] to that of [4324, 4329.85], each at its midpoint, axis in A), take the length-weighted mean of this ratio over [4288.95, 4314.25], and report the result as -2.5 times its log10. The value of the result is 0.22 mag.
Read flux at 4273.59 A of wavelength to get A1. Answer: 9.44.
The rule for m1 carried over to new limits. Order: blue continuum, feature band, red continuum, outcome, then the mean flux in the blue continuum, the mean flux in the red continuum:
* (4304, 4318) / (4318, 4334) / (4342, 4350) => -2.1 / 8.94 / 9.47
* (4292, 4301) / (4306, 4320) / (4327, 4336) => 0.7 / 9.08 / 10.7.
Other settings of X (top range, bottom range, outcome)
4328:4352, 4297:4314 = 1.21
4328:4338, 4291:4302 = 1.18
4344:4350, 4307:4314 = 1.15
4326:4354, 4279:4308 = 1.07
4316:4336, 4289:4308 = 1.19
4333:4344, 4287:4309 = 1.09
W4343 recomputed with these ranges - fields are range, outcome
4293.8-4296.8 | 9.26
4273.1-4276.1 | 9.48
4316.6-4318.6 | 10.8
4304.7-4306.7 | 7.58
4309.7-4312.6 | 8.73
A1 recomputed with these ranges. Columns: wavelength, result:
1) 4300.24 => 8.41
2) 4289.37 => 11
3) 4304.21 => 7.67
